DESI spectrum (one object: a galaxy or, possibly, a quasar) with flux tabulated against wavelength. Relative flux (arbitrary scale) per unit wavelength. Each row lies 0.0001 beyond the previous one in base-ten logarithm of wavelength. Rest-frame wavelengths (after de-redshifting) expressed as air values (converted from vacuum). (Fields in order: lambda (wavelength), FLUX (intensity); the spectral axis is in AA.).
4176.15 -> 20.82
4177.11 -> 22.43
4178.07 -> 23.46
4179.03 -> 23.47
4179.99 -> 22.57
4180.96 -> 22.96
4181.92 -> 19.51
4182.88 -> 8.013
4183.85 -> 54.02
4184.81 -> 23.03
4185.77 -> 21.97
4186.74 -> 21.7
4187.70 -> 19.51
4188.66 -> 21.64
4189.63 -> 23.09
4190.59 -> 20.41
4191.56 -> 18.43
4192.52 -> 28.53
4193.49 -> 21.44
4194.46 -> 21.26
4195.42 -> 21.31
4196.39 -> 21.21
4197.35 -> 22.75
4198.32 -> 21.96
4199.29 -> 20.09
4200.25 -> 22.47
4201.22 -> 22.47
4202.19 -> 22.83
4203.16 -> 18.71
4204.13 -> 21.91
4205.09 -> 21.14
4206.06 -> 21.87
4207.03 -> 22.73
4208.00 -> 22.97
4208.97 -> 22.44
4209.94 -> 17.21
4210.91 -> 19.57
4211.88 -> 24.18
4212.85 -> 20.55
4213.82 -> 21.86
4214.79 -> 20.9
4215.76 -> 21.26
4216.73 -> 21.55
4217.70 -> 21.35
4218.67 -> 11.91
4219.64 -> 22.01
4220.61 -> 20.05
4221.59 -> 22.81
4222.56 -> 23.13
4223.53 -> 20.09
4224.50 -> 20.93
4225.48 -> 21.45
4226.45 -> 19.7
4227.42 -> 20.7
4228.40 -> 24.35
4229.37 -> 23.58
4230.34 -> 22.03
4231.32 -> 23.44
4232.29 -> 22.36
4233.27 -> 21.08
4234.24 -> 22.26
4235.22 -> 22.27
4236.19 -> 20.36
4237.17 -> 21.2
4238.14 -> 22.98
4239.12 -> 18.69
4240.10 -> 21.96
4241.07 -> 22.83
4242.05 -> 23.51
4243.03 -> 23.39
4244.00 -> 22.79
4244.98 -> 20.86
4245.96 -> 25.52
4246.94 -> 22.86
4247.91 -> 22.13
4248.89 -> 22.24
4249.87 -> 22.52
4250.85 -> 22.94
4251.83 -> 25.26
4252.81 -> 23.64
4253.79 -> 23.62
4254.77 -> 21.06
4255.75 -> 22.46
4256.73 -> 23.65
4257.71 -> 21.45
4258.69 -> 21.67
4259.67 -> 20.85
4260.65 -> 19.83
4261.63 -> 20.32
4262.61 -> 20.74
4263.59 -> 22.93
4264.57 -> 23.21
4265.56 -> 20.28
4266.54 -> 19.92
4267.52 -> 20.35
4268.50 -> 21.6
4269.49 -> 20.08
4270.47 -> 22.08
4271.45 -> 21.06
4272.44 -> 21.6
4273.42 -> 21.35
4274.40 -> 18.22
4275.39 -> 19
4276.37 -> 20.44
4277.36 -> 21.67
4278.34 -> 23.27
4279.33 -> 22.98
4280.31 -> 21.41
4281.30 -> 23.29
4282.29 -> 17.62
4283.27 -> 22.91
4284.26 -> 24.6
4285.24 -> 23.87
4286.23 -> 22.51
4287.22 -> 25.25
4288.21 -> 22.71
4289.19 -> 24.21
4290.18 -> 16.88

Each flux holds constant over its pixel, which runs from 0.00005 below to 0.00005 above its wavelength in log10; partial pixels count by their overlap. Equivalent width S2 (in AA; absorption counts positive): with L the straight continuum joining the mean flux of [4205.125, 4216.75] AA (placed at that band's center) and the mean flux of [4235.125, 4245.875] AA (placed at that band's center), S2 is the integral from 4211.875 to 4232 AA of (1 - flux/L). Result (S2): 0.3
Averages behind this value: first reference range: 21.4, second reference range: 22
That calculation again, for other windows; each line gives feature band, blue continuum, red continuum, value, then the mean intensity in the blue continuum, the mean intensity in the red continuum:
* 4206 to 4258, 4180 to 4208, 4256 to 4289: 0.4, 22.4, 21.6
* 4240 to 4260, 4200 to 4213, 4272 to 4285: -1.2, 21.5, 21.5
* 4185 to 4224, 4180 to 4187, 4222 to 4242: 3.2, 24.4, 21.8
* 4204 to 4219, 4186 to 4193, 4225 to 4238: 0.7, 21.9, 21.9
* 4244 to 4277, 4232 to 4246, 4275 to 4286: 0.4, 22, 22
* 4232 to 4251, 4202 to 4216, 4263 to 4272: -0.8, 21.3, 21.3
